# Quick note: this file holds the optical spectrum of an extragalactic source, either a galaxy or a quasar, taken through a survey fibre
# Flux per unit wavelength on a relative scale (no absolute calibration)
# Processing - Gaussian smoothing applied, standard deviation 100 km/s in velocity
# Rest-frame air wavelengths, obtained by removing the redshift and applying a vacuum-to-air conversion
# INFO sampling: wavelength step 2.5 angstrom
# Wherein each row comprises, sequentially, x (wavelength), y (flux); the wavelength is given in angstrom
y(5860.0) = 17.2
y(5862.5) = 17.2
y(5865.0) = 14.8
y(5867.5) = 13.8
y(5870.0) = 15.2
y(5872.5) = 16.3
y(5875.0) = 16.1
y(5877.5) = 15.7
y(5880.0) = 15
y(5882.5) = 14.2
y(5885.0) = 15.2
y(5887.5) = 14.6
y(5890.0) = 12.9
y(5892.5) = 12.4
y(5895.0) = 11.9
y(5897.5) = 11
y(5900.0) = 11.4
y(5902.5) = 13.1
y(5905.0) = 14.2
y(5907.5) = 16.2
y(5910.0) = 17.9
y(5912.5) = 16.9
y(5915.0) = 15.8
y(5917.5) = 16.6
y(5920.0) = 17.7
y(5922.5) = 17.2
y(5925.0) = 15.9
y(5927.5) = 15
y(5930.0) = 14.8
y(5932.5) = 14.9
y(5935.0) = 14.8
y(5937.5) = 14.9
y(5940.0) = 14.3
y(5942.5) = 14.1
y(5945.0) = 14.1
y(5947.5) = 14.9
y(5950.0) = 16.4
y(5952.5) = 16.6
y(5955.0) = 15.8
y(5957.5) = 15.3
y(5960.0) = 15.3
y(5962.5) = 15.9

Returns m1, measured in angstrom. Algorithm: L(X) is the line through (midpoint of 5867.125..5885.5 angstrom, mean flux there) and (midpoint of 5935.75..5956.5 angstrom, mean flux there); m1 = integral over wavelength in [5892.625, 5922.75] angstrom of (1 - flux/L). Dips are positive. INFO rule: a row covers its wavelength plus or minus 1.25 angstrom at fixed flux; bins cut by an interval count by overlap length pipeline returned 0.7 angstrom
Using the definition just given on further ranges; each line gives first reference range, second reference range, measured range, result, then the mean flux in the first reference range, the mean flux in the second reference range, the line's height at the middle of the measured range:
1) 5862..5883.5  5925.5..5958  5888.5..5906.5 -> 3.2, 15.3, 15.1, 15.2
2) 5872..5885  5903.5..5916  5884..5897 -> 2.0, 15.4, 16.1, 15.7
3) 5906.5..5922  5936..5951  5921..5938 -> 0.4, 16.9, 14.8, 15.8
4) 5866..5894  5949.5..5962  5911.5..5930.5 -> -1.2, 14.6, 15.8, 15.3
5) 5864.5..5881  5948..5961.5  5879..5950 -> 3.8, 15.3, 15.8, 15.6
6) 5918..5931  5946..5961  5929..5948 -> 1.6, 16.2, 15.7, 15.9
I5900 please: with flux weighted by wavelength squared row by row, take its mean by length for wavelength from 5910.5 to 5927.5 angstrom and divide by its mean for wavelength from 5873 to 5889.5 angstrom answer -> 1.12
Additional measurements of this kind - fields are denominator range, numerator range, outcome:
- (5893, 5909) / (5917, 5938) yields 1.22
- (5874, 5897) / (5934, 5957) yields 1.09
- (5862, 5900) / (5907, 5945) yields 1.12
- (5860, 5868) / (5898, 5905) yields 0.80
